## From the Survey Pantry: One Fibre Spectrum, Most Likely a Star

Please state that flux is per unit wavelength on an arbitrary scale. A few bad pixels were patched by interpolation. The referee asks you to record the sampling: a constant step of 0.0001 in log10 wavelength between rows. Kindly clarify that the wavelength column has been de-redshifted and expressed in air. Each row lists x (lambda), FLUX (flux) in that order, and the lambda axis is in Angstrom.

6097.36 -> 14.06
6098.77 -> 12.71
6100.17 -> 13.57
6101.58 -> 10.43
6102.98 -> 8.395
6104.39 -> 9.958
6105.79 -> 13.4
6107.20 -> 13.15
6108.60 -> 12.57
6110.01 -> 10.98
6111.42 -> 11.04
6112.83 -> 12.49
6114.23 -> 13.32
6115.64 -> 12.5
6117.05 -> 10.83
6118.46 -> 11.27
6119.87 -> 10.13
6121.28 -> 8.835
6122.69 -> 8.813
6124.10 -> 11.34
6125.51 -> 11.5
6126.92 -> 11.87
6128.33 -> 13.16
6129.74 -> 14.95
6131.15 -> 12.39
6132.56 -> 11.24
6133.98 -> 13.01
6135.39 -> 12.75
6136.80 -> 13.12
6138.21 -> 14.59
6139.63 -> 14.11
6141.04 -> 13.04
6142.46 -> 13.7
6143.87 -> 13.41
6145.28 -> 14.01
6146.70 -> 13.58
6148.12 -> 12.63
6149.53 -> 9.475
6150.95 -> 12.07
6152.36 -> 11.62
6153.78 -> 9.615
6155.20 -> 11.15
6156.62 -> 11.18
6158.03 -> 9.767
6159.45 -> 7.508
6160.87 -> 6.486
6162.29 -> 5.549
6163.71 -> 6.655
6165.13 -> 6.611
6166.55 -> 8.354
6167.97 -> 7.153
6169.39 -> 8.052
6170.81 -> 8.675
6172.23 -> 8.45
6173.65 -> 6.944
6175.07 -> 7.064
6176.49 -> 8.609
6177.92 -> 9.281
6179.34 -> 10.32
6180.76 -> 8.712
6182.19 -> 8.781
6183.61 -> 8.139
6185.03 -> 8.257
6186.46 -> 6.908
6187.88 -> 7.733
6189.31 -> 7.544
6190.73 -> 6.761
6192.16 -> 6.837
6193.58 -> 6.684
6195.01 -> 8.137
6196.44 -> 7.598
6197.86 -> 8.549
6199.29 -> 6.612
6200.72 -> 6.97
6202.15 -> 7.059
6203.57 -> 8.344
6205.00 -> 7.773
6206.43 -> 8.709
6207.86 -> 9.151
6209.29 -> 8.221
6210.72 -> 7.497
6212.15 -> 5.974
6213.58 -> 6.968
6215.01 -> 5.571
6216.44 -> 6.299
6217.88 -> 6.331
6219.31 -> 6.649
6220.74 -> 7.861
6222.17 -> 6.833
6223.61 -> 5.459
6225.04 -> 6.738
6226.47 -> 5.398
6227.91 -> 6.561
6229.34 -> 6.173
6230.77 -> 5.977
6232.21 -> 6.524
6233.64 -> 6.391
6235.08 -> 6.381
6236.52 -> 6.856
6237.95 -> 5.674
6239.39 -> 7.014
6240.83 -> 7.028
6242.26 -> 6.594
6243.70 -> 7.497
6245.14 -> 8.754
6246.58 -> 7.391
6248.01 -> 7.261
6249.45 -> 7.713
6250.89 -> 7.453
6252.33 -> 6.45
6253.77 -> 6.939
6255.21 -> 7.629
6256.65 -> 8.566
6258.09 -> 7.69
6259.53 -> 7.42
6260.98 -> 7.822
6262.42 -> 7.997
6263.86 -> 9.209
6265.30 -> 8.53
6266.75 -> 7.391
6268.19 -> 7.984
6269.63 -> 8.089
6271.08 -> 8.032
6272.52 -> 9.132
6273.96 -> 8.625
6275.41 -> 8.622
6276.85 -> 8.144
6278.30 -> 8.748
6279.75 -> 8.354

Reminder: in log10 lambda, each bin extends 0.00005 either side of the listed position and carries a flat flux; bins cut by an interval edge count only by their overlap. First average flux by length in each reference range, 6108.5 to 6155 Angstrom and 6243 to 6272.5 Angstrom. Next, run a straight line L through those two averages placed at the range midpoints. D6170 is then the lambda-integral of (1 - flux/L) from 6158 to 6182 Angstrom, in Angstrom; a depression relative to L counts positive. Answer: 6.5 Angstrom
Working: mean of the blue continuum 12.1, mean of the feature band 7.86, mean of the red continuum 7.82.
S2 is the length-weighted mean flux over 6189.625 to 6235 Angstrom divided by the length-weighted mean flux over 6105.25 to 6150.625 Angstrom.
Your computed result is 0.57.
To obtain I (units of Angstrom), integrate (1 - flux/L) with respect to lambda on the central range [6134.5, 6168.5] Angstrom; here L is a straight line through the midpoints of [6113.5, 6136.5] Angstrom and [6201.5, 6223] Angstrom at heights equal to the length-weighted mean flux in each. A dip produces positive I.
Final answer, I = -0.9 Angstrom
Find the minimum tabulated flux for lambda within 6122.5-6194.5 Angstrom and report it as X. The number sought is 5.549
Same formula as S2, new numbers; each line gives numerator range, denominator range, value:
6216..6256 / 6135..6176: 0.66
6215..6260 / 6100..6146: 0.57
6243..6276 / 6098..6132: 0.68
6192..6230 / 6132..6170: 0.66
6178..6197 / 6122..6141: 0.63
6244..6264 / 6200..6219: 1.06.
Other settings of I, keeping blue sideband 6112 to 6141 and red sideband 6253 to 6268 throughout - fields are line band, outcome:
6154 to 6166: 3.16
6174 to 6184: 1.74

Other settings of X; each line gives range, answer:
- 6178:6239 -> 5.398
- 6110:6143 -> 8.813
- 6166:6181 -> 6.944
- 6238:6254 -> 6.45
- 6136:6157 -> 9.475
